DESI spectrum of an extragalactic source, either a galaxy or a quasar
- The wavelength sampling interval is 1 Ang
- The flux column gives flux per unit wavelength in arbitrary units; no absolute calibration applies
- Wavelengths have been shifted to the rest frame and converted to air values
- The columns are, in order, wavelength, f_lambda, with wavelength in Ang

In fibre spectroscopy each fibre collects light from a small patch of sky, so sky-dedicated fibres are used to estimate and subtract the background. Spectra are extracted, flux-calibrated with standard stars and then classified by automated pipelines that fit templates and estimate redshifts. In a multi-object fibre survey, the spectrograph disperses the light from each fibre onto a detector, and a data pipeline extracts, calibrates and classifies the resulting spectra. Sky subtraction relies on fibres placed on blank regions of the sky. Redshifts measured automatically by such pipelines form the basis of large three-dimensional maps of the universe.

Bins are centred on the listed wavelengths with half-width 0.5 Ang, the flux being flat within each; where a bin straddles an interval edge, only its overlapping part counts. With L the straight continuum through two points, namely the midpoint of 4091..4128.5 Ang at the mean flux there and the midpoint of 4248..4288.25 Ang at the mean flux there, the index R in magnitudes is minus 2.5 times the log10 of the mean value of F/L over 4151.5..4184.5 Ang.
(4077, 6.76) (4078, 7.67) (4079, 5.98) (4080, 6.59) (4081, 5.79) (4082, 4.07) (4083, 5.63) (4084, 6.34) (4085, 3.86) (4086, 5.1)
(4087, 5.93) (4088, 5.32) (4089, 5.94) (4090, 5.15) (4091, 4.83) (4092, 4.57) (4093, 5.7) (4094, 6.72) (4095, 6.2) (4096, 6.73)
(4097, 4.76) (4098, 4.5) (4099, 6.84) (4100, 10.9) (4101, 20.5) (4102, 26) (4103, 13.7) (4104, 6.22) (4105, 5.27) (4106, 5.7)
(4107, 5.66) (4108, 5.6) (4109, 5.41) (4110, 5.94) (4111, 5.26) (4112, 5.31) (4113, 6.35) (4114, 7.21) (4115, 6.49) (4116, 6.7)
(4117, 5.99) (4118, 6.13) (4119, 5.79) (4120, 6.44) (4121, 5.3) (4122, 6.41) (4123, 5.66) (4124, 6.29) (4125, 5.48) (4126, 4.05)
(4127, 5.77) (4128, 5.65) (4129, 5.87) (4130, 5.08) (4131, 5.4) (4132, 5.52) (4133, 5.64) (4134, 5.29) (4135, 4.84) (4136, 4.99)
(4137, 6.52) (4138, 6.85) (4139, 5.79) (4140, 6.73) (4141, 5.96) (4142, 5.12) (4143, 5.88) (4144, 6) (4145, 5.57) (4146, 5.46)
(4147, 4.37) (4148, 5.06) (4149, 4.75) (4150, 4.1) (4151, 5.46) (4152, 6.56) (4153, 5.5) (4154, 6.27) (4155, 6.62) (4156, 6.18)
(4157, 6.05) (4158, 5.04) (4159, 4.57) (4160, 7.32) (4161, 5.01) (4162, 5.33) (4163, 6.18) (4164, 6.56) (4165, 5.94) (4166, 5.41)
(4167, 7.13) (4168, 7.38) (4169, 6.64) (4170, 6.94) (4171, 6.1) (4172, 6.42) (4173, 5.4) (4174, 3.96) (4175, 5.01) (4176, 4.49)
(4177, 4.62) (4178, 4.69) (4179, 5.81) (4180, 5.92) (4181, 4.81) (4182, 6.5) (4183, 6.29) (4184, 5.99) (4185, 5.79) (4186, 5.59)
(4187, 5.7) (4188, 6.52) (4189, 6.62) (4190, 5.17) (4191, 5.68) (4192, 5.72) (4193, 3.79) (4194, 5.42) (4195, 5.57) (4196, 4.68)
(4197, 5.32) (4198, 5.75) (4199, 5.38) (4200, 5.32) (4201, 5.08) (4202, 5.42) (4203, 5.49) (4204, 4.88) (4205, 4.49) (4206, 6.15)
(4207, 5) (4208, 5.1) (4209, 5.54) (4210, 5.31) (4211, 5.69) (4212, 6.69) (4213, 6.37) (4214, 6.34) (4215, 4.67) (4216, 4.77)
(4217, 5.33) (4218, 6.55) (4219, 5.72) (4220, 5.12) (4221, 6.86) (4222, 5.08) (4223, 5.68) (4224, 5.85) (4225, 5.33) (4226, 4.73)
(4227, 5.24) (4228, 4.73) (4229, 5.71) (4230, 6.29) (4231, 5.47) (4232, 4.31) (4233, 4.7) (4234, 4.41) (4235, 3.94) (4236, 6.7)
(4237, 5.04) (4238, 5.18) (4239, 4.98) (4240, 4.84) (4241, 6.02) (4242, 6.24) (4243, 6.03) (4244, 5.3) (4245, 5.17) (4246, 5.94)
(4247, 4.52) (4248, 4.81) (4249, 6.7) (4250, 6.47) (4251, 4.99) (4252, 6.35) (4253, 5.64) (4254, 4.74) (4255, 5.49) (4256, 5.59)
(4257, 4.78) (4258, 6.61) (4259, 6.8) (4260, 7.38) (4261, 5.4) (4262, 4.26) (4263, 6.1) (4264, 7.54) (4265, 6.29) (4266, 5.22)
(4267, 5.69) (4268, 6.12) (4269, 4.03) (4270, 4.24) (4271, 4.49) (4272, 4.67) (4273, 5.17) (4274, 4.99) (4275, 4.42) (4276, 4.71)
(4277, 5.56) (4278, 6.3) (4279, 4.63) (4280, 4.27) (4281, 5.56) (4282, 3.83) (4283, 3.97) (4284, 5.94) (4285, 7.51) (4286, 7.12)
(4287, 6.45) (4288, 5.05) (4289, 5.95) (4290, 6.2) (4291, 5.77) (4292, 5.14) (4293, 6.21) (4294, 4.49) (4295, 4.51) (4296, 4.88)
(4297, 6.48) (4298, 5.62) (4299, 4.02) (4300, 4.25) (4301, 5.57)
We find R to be 0.12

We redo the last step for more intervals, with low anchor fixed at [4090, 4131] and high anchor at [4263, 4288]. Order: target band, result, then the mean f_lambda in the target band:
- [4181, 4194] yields 0.087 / 5.73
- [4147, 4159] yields 0.185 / 5.5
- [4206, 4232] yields 0.067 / 5.55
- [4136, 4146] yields 0.117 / 5.96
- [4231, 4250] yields 0.078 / 5.31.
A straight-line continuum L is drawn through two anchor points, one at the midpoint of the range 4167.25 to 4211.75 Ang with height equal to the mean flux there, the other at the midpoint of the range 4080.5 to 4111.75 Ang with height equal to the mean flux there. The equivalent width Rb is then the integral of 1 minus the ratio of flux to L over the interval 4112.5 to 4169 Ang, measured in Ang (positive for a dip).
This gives 4.7 Ang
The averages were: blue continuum 7.09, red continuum 5.54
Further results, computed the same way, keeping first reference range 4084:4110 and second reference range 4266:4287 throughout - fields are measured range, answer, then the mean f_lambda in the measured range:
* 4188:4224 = 3.4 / 5.5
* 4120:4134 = 3.0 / 5.57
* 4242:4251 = -0.1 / 5.62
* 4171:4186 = 2.3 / 5.44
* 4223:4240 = 1.7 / 5.17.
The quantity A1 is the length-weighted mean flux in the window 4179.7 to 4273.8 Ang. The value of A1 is 5.5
